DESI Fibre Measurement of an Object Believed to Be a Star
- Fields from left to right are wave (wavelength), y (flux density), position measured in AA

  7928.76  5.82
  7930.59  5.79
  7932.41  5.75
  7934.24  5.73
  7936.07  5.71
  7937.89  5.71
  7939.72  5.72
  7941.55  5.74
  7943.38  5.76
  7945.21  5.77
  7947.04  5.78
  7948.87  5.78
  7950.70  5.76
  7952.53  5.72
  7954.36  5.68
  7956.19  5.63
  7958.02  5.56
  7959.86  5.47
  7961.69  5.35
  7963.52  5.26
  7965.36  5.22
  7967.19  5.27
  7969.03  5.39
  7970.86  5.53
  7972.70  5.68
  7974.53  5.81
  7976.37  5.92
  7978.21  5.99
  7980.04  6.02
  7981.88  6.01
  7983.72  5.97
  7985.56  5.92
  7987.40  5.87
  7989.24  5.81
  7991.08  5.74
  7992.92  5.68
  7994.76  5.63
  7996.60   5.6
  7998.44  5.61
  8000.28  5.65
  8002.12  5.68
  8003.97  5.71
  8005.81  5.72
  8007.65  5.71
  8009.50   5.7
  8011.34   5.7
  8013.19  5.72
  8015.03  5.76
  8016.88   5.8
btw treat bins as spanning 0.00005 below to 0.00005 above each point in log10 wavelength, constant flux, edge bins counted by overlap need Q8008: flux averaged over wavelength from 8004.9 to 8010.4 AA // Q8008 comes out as 5.71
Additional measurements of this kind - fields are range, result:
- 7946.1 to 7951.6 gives 5.77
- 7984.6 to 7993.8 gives 5.8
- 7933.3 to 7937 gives 5.72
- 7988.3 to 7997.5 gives 5.69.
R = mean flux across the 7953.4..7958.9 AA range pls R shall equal 5.63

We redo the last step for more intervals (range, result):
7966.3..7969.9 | 5.32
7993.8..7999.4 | 5.62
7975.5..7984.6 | 5.98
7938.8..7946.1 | 5.74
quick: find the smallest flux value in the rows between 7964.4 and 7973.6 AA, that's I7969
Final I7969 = 5.22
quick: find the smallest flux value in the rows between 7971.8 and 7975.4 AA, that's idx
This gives 5.68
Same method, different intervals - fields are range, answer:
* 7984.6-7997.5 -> 5.6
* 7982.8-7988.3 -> 5.87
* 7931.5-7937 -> 5.71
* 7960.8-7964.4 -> 5.26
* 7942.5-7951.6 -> 5.76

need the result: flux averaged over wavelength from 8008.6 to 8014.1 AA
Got 5.71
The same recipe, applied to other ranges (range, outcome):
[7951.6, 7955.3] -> 5.71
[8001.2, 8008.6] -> 5.7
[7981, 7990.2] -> 5.91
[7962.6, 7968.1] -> 5.25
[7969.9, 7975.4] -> 5.68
